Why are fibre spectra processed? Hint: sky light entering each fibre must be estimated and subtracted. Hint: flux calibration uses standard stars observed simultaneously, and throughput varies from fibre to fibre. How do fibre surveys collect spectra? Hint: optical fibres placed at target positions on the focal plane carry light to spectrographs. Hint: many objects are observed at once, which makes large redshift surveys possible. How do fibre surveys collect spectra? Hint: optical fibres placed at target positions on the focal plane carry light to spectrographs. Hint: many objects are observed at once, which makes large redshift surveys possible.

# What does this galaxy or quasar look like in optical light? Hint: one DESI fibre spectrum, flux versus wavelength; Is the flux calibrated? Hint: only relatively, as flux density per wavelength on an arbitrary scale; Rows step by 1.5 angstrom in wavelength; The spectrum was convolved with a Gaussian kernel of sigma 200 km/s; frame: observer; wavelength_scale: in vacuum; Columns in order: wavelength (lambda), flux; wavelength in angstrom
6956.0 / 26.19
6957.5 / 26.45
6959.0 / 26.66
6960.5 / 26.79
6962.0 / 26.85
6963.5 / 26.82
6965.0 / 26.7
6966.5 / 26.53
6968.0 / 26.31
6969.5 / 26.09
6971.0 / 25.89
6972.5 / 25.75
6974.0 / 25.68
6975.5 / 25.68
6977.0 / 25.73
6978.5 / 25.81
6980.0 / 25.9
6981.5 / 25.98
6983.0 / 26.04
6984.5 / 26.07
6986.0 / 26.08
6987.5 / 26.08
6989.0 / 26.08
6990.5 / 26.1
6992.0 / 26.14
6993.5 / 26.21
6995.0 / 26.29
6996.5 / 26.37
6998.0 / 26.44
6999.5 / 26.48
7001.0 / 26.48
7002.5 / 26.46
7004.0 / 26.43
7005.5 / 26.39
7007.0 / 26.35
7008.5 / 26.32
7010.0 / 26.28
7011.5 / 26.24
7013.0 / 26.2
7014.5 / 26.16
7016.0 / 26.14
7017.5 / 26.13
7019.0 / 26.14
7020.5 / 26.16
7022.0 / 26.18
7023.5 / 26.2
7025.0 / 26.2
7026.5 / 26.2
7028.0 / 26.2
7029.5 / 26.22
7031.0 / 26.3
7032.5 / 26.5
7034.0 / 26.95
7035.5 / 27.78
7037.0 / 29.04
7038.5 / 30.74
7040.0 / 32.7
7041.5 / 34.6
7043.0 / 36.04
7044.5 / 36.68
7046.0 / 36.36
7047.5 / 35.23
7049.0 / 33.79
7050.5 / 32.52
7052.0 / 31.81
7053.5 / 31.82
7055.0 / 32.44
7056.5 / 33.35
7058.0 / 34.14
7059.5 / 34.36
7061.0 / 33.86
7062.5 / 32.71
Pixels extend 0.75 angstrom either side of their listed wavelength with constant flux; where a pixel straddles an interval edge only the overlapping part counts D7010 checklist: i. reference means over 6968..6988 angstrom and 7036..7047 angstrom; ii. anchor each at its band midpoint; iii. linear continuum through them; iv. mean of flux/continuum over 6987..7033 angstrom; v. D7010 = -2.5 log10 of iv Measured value 0.13 mag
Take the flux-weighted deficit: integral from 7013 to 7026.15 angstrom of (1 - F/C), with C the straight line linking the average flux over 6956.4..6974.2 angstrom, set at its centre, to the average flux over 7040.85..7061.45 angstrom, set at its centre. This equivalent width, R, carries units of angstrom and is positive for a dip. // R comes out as 2.14 angstrom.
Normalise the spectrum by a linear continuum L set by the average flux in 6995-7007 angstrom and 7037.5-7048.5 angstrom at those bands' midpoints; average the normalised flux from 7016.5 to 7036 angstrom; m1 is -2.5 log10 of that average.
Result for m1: 0.18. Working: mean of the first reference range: 26.4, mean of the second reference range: 34.5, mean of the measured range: 26.4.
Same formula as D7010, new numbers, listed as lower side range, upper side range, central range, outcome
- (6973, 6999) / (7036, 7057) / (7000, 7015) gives 0.09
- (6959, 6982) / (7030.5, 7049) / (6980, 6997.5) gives 0.06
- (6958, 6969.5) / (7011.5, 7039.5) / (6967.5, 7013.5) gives 0.02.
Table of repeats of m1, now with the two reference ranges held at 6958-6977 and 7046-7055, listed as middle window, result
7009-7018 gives 0.153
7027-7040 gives 0.150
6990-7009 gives 0.103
